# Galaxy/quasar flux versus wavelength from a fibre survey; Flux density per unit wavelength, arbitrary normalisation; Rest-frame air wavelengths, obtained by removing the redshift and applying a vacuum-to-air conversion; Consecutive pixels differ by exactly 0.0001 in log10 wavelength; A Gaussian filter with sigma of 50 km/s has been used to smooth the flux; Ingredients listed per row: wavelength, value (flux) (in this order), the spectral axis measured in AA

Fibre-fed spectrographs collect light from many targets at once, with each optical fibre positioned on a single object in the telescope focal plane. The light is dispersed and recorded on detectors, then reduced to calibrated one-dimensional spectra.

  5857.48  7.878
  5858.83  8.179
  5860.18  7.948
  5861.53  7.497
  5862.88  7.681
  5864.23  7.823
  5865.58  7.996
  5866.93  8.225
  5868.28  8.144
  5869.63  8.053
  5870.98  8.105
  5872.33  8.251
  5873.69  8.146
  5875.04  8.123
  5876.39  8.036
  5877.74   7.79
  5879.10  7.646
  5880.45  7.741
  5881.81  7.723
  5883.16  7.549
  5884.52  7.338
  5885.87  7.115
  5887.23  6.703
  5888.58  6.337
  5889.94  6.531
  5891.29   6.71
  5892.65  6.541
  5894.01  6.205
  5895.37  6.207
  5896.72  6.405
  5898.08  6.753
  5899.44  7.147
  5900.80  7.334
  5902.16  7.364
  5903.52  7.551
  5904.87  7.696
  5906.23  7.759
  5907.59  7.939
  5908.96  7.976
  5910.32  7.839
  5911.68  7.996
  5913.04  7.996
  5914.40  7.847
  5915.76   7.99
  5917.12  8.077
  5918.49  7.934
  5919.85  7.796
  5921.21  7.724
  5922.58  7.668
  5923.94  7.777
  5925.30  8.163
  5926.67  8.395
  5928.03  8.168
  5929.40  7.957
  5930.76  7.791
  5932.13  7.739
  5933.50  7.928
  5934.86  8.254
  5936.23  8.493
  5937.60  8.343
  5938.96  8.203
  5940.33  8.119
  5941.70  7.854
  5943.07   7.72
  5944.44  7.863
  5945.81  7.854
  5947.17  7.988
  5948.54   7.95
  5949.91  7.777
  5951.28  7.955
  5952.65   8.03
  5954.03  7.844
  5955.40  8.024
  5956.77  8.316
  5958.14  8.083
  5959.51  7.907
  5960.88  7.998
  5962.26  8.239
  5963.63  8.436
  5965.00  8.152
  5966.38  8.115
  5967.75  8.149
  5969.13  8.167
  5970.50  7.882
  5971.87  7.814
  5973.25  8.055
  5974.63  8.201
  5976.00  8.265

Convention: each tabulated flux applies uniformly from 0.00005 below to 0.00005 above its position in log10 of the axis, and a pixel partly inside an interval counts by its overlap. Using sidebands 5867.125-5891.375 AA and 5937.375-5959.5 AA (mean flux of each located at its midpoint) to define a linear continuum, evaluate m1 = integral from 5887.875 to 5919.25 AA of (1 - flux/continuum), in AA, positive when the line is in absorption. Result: 1.7 AA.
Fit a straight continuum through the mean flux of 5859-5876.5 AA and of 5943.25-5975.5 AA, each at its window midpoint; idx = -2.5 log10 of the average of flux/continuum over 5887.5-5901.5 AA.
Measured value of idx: 0.21 mag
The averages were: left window 8.01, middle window 6.62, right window 8.03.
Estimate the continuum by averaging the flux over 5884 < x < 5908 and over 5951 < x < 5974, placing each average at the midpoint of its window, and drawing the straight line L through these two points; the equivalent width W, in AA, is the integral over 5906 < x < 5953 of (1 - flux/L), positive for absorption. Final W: -2.8 AA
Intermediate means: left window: 6.97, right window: 8.07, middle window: 7.97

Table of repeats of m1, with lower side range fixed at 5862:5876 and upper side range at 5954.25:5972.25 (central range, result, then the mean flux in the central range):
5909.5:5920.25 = 0.2 AA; 7.94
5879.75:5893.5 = 1.8 AA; 7.02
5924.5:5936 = 0.0 AA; 8.06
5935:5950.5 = 0.1 AA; 8.03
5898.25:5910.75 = 0.8 AA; 7.58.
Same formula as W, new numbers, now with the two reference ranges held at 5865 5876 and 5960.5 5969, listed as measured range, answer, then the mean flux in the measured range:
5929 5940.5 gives 0.1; 8.1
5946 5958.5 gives 0.3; 7.99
